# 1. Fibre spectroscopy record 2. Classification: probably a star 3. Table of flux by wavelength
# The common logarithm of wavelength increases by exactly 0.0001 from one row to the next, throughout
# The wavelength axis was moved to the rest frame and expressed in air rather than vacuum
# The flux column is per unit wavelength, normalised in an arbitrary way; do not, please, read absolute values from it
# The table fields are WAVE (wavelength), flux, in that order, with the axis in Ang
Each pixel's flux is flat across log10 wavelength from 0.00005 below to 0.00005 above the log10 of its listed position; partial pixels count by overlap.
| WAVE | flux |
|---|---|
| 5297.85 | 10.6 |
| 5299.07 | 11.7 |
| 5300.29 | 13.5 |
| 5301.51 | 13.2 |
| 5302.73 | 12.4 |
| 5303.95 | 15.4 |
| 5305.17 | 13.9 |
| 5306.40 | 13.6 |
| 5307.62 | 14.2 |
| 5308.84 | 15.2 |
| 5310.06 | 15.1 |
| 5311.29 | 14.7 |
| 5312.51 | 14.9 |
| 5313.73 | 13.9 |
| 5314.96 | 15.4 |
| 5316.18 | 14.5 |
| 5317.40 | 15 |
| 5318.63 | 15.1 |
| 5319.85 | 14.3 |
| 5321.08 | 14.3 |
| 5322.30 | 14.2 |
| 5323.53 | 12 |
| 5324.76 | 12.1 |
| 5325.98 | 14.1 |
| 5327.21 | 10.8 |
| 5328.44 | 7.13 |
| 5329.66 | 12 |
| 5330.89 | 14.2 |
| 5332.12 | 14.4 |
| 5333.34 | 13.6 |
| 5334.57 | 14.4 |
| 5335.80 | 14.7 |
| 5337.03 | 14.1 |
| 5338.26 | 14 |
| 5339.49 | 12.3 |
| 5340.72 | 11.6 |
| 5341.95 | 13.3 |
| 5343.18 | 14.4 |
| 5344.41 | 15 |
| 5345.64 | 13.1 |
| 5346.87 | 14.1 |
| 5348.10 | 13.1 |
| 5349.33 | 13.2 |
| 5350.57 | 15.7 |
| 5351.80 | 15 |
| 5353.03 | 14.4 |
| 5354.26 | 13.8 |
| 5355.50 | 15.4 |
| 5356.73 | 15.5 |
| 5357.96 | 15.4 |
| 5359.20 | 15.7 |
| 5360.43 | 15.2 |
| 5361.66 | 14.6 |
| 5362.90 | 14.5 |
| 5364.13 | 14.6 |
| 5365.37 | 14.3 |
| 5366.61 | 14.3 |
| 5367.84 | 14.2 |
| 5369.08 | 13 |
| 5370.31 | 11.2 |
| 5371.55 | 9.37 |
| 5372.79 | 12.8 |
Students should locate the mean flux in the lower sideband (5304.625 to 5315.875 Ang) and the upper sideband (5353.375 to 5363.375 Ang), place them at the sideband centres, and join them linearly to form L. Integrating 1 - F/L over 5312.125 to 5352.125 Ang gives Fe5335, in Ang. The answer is 3.1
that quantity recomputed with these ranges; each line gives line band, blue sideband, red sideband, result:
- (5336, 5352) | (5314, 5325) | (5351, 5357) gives 1.0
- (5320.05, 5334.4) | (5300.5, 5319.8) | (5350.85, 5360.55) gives 1.9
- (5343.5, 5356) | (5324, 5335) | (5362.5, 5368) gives -0.6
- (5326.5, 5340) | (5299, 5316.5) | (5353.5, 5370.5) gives 1.4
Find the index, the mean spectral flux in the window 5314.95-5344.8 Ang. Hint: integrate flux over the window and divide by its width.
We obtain 13.4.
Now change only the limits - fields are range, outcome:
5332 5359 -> 14.1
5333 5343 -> 13.5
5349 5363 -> 14.9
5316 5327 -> 13.8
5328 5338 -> 13.2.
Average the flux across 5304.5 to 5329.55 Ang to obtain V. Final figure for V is 13.7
